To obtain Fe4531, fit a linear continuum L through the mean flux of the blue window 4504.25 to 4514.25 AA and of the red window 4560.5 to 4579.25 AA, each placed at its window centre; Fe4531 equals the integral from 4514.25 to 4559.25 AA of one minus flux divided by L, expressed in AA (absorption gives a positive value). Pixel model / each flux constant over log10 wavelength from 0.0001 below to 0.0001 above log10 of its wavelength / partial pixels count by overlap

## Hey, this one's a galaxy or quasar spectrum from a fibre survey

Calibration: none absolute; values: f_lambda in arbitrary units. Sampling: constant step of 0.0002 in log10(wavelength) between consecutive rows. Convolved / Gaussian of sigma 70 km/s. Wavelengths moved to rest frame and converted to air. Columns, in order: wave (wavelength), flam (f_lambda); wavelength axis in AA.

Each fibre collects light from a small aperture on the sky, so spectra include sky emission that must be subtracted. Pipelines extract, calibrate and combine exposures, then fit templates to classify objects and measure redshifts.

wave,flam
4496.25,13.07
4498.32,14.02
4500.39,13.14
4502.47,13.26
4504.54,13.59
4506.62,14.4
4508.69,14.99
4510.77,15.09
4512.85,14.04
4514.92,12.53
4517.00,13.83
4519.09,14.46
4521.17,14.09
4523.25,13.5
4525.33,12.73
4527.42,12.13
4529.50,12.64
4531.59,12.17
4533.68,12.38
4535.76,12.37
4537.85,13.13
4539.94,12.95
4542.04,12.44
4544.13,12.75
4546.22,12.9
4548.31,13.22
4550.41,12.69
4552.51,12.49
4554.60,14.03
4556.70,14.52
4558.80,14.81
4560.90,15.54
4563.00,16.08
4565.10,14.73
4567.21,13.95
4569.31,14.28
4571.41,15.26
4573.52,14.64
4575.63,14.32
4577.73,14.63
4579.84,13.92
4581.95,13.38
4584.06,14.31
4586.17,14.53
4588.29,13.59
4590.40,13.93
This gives 4.6 AA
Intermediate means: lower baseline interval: 14.4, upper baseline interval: 14.8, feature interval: 13.1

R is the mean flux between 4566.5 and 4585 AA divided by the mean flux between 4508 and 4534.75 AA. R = 1.07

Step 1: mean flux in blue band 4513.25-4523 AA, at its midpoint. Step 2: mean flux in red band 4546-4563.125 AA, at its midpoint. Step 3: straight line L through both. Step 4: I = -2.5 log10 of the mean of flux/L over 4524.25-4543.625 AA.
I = 0.11 mag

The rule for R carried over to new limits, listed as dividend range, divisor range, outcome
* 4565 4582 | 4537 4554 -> 1.12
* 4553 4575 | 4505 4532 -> 1.08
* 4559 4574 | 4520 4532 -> 1.15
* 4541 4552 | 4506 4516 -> 0.90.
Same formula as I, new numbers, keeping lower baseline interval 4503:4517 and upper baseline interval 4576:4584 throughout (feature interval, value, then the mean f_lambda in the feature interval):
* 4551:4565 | -0.036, 14.5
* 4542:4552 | 0.100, 12.8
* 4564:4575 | -0.038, 14.6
